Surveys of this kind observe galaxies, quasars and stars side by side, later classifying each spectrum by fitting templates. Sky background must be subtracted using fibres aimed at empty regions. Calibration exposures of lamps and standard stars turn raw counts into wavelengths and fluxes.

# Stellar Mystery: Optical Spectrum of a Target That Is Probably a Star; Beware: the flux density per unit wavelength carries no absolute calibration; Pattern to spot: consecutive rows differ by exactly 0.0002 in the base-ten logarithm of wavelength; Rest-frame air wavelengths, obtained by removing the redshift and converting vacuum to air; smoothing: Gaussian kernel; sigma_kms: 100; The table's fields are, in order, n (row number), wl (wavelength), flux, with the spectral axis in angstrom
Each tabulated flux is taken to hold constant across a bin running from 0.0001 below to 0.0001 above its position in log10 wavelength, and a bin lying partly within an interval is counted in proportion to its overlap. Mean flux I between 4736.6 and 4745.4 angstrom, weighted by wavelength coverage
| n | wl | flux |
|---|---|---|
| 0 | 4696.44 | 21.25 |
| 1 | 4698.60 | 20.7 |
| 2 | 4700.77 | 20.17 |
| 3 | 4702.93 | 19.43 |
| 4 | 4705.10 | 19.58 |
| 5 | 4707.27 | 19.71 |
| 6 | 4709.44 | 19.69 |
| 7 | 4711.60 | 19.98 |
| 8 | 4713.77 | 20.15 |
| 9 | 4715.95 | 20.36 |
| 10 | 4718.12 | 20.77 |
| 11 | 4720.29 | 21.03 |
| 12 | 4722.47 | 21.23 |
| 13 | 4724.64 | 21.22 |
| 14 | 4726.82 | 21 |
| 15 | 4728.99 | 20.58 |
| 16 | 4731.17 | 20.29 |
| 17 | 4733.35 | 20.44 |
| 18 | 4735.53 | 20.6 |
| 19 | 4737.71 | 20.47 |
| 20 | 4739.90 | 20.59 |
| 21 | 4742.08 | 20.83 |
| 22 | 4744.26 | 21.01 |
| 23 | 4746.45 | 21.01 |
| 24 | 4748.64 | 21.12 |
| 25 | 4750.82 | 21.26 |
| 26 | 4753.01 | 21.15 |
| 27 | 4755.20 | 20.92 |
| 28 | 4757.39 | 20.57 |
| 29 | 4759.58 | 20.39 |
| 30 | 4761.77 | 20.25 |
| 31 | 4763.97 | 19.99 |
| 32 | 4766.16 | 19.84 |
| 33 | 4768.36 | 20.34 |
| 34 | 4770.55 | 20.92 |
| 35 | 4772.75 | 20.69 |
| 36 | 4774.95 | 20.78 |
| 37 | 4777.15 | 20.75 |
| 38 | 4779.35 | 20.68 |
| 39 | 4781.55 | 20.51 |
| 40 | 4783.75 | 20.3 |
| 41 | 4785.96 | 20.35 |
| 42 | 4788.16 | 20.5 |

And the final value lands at 20.7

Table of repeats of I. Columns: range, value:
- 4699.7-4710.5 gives 19.7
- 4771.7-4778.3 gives 20.7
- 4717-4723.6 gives 21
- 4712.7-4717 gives 20.2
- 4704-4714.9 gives 19.8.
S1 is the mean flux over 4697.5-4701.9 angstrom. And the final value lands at 20.4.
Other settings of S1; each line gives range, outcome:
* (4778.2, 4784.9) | 20.5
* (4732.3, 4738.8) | 20.5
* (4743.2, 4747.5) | 21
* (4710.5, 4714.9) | 20.1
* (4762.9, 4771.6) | 20.3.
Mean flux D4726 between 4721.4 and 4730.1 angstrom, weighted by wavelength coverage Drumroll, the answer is 21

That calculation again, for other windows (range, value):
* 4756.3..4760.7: 20.5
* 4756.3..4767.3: 20.2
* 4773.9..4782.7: 20.7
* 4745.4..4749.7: 21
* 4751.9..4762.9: 20.6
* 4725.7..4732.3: 20.6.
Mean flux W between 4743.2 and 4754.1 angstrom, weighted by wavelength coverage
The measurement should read 21.1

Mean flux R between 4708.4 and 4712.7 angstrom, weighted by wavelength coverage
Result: 19.9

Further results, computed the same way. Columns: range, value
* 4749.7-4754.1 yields 21.2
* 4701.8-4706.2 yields 19.5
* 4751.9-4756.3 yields 21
